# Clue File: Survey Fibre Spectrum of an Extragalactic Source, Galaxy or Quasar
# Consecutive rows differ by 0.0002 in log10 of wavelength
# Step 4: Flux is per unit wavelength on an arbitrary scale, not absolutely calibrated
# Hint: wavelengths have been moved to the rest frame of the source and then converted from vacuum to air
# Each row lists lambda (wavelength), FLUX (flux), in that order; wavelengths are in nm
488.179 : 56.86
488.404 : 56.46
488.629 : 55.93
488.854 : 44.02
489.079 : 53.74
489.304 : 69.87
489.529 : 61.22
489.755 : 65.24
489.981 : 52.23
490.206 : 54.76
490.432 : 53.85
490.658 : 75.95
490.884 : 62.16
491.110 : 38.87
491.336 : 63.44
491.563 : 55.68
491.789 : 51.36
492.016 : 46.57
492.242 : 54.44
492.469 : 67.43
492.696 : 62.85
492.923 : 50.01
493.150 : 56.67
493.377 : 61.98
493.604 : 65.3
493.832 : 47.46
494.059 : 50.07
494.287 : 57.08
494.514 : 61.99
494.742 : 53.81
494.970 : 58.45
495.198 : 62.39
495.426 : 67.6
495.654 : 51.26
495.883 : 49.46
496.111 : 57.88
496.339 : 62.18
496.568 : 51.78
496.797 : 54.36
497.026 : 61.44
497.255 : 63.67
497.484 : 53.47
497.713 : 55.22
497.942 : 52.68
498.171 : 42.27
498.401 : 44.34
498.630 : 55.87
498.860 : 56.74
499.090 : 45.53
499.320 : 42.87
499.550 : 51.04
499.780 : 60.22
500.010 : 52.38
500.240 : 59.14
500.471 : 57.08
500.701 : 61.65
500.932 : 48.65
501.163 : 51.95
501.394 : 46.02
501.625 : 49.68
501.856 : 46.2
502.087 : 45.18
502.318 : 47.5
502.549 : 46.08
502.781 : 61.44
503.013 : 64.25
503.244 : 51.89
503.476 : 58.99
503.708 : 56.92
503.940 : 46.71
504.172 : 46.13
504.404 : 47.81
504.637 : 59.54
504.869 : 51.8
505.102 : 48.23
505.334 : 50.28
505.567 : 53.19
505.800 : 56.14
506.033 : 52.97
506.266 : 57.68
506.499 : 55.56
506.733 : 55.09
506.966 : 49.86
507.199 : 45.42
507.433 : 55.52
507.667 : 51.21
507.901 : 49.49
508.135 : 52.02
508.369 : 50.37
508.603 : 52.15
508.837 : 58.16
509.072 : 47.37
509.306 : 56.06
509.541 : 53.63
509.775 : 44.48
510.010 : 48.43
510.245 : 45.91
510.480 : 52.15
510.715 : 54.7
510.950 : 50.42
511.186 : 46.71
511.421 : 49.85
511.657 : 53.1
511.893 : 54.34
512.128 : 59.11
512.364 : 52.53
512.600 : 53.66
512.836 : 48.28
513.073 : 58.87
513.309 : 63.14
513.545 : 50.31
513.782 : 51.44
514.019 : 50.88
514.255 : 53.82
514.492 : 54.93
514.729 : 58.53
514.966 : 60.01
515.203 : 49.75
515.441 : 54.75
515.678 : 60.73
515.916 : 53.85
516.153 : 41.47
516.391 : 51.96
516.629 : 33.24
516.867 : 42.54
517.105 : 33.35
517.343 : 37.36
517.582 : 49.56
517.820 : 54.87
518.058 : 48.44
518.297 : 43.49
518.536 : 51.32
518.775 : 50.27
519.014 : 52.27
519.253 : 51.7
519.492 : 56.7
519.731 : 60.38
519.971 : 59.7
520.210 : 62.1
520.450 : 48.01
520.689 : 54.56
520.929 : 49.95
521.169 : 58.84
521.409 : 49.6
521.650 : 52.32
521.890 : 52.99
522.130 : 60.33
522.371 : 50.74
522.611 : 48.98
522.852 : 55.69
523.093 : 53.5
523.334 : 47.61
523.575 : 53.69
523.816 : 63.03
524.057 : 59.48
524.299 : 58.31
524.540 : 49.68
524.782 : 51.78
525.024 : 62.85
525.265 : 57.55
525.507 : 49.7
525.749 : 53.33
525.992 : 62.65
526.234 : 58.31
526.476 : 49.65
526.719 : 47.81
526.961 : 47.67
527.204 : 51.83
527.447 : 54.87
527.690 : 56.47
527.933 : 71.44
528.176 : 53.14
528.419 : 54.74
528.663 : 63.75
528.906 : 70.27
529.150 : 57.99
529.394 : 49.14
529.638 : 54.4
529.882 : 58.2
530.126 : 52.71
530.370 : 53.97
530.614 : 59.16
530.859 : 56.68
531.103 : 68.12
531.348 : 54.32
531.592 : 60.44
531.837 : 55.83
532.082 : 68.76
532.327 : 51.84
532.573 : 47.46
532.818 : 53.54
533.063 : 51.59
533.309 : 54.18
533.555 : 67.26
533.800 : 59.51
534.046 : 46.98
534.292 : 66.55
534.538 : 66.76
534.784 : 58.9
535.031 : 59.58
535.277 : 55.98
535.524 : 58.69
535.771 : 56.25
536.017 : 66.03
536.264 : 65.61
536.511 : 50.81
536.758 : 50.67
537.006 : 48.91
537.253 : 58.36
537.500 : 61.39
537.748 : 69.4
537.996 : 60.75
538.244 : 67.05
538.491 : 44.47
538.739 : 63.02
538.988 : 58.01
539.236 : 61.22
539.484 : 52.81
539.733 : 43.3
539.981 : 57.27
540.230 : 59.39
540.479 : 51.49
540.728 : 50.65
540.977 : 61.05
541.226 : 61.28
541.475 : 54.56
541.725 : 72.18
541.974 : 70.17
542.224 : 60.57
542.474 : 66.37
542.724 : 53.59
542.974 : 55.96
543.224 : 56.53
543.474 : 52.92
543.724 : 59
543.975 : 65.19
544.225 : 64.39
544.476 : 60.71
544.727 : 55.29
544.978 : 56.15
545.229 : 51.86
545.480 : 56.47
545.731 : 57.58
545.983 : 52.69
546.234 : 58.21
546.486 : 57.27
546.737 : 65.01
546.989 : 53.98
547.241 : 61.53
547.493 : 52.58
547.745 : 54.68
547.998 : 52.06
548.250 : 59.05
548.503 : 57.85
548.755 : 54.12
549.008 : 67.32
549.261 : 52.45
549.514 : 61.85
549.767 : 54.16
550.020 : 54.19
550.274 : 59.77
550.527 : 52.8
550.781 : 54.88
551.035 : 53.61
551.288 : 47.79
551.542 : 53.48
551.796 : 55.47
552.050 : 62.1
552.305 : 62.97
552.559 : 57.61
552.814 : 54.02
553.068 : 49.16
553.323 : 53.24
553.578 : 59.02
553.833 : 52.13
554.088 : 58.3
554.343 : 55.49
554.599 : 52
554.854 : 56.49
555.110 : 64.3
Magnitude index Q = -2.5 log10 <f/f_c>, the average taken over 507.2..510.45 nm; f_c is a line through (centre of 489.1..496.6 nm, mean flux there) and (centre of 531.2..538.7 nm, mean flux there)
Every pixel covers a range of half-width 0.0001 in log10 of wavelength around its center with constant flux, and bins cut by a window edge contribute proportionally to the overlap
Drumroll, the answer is 0.14 mag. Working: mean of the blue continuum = 57.6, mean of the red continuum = 58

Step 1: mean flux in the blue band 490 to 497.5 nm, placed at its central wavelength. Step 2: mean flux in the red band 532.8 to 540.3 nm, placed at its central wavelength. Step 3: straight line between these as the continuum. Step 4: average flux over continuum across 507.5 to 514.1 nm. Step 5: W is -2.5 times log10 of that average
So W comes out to 0.11 mag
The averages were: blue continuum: 57.1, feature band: 52.1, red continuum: 57.9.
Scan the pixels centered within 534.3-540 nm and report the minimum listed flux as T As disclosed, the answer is 43.3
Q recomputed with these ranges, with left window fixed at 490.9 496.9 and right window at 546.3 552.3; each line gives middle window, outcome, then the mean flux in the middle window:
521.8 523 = 0.05 mag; 53.8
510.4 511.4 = 0.11 mag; 50.9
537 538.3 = -0.10 mag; 61.8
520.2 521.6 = 0.07 mag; 53.1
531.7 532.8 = 0.01 mag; 55.8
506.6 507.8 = 0.10 mag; 51.4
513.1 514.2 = 0.04 mag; 54.4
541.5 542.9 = -0.13 mag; 63.5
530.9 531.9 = -0.06 mag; 59.7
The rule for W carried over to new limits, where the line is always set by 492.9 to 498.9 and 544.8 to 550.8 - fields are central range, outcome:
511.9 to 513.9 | 0.03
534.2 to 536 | -0.08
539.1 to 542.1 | -0.03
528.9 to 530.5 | 0.01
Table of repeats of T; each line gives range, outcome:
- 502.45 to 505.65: 46.08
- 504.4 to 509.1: 45.42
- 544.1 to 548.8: 51.86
